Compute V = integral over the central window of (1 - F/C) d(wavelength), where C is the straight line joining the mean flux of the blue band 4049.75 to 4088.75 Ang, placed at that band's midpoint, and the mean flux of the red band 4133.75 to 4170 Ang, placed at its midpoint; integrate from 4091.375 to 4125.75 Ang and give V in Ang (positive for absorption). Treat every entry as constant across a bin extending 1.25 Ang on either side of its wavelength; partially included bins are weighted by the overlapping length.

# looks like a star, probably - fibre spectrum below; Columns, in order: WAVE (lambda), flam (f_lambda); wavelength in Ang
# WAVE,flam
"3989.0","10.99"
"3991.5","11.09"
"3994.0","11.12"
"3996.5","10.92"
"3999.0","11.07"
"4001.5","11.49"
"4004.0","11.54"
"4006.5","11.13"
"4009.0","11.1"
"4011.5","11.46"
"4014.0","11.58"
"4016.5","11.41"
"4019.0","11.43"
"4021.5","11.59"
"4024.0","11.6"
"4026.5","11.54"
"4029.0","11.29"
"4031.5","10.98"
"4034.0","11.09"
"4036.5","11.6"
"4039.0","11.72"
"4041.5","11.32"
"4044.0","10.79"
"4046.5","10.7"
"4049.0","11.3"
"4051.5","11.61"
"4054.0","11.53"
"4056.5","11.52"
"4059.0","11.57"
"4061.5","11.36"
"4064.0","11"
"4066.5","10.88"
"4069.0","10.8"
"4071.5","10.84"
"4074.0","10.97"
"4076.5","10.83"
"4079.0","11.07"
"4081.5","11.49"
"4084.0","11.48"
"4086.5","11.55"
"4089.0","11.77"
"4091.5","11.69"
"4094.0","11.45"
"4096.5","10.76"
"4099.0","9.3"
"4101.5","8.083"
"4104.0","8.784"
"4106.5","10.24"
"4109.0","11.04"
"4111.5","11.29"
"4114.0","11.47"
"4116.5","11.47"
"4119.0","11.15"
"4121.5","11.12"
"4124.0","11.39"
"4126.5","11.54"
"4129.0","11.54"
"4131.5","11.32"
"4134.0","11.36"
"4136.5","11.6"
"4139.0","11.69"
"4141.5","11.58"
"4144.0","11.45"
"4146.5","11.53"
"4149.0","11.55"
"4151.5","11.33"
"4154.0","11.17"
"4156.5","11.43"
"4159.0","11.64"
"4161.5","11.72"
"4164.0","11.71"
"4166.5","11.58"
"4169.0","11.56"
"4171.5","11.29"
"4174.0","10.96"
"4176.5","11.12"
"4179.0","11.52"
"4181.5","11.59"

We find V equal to 2.2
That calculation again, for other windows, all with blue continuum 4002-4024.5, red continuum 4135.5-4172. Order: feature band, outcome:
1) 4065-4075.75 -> 0.6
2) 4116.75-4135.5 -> 0.2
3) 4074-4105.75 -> 2.2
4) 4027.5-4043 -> 0.2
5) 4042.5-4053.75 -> 0.3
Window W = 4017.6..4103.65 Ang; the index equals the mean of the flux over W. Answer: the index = 11.1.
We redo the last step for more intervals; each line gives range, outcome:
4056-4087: 11.2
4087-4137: 10.9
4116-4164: 11.5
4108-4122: 11.3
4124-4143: 11.5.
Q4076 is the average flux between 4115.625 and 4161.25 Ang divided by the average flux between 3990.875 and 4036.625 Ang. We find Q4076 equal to 1.0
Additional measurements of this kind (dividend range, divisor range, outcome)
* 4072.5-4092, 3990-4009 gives 1.01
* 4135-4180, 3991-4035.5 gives 1.01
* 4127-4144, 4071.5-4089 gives 1.02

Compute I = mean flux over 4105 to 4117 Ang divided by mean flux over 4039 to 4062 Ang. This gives 1.0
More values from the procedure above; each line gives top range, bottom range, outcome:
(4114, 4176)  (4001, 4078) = 1.01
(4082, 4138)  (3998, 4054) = 0.97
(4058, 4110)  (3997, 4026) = 0.95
